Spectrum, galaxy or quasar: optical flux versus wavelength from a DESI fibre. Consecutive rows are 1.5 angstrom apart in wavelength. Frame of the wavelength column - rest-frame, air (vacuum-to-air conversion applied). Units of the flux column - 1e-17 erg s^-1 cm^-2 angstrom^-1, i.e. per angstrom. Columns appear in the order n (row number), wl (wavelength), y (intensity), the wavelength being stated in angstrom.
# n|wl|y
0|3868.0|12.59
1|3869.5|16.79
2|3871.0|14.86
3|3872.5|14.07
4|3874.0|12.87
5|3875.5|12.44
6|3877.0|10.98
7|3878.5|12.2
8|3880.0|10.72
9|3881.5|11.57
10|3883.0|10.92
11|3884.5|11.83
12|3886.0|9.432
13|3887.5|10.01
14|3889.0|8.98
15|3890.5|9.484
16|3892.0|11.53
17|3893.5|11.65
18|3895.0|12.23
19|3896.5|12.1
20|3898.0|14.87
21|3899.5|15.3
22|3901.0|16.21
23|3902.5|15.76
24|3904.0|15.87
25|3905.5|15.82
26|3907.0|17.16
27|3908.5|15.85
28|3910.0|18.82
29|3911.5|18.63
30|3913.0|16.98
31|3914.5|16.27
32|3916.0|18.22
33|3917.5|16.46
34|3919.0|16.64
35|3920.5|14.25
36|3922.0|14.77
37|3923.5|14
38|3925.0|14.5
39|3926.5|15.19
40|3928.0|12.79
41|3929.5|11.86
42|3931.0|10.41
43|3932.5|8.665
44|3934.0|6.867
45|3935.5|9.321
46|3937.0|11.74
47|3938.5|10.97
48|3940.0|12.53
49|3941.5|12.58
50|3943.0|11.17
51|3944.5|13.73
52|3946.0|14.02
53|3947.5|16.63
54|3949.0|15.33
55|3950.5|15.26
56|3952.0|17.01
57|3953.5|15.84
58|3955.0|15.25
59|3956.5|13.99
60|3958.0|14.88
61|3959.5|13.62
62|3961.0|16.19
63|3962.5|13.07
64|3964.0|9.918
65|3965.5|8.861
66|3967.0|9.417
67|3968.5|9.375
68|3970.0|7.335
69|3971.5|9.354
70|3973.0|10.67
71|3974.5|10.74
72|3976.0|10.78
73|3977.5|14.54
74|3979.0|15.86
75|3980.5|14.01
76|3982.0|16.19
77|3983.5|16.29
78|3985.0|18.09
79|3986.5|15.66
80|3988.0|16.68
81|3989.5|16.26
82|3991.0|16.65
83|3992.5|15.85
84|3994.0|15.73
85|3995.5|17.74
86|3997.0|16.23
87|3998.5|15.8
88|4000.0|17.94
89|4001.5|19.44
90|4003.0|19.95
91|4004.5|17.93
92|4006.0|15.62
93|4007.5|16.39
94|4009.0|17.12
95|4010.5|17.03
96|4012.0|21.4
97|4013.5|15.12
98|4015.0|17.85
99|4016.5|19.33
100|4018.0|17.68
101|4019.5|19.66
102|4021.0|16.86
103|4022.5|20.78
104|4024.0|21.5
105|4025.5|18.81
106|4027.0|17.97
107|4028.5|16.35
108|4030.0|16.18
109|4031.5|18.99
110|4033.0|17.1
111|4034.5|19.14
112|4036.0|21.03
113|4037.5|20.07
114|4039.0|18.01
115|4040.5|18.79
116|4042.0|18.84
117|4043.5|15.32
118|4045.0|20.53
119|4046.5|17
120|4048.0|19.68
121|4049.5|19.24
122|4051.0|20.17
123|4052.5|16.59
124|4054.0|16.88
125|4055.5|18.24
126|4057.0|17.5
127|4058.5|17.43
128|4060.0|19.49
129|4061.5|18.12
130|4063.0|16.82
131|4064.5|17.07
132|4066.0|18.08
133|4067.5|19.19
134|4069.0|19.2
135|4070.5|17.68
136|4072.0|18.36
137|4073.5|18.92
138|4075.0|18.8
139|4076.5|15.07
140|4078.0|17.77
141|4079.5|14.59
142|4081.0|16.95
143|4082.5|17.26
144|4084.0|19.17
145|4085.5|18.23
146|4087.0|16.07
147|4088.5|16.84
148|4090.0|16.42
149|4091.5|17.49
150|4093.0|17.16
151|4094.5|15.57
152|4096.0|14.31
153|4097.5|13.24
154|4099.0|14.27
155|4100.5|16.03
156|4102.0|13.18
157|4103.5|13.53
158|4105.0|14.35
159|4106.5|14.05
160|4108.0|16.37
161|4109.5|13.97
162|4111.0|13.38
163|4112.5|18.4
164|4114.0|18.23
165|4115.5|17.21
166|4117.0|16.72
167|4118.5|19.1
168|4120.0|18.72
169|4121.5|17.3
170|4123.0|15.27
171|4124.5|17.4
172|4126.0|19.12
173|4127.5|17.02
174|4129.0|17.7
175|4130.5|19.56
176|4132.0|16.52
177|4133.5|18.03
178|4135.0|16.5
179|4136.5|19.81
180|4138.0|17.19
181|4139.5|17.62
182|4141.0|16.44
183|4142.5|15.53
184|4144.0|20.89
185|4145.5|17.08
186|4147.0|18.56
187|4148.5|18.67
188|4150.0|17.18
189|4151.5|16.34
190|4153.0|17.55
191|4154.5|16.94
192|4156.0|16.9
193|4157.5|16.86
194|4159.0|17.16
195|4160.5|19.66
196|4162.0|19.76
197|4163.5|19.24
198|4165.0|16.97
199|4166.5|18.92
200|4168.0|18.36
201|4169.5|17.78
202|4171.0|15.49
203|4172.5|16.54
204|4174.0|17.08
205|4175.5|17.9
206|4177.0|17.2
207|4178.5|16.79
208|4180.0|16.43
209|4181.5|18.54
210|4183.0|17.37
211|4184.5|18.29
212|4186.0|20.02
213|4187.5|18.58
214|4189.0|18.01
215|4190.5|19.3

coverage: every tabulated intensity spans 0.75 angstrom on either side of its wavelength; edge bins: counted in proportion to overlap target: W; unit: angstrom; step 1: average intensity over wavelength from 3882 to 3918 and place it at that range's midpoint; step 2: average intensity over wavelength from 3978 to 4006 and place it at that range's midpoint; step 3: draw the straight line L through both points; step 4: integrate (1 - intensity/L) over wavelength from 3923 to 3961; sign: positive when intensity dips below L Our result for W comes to 5.38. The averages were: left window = 14.1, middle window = 13.2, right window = 16.7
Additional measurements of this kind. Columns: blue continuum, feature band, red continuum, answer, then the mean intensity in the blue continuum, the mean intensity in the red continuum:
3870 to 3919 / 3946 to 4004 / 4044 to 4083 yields 4.6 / 13.8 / 17.9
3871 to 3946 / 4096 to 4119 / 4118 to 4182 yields 2.0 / 13.2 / 17.7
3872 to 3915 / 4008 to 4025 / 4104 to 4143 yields -3.6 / 13.4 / 17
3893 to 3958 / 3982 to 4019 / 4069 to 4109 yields -5.0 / 14.3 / 16.3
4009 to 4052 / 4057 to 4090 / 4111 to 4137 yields 0.9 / 18.5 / 17.7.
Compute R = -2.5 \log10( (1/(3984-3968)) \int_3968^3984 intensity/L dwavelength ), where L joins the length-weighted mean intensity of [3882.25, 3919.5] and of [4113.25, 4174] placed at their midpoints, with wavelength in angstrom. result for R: 0.24 mag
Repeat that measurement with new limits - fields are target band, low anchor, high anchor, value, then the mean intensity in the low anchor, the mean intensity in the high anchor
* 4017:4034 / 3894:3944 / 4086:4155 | -0.19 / 14.1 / 16.7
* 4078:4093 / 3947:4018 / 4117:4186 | -0.02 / 15.1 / 17.7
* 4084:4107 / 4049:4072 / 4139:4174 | 0.16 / 18.1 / 17.7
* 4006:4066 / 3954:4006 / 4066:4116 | -0.18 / 14.4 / 16.4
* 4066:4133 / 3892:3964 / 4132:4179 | 0.00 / 14.2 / 17.6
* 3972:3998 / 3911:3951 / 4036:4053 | 0.07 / 13.7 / 18.7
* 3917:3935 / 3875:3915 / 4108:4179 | 0.08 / 13.5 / 17.5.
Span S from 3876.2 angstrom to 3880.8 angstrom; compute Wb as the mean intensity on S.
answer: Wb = 11.3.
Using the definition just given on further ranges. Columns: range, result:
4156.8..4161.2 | 17.9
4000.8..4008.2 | 17.9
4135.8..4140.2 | 18.2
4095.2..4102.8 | 14.2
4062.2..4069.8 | 18.1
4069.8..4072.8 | 18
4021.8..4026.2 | 20.4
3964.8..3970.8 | 8.75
